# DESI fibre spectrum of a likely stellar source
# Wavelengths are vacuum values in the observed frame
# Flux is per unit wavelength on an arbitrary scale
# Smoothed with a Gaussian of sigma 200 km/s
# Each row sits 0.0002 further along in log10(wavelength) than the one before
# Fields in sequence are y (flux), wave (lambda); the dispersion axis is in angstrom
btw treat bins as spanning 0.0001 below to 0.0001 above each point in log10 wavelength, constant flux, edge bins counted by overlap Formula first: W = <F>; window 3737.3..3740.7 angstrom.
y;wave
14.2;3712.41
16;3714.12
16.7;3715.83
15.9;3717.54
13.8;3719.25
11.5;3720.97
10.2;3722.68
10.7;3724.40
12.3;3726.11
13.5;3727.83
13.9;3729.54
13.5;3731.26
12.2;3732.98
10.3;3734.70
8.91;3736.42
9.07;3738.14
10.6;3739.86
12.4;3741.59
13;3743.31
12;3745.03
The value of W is 9.84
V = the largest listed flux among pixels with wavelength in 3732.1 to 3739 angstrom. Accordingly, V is 12.2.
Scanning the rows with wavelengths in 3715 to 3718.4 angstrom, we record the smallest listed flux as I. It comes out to 15.9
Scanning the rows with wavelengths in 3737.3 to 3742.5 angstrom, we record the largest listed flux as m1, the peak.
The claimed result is 12.4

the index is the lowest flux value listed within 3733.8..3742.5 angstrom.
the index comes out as 8.91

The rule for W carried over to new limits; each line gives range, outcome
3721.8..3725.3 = 10.5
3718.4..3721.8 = 12.6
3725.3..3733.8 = 13.1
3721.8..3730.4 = 12.1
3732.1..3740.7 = 10.2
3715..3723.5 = 13.6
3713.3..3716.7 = 16.4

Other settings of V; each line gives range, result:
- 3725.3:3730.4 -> 13.9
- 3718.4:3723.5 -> 13.8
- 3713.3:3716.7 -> 16.7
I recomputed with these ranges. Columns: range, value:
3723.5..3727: 10.7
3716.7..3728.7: 10.2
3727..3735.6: 10.3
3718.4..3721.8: 11.5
